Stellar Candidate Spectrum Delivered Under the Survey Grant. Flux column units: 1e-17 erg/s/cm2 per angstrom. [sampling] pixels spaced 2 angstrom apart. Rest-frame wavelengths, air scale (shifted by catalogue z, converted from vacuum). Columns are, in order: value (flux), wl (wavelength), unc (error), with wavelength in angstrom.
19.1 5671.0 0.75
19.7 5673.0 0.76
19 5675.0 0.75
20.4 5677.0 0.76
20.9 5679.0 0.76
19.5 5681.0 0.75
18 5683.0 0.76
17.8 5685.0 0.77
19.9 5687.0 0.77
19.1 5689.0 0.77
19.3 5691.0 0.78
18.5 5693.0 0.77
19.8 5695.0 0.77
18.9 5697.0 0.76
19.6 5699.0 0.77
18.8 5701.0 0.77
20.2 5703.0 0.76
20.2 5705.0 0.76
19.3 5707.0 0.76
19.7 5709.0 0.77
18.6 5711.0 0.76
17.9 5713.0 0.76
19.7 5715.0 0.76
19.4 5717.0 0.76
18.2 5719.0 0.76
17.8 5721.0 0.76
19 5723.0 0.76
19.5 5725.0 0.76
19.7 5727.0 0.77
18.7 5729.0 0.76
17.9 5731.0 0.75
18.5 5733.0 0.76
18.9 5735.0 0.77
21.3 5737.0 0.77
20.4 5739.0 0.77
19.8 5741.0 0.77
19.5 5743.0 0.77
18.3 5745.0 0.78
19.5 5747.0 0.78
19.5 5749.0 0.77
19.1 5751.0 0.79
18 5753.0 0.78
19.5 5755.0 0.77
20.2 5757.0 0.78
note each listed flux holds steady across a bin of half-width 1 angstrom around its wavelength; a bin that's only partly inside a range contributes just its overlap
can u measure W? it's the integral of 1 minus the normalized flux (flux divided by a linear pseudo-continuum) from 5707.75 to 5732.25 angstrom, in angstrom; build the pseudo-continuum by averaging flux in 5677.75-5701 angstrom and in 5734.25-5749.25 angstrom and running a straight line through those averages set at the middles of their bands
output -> 0.8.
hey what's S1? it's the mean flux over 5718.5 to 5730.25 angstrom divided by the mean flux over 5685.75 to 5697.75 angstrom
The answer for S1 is 1.0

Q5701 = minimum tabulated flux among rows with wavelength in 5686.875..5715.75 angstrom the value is 17.9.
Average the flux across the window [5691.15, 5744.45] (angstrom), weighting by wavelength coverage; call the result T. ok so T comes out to 19.2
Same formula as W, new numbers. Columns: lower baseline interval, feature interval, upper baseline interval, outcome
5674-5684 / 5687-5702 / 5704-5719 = 0.1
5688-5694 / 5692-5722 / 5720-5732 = -0.4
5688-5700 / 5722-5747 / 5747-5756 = -0.2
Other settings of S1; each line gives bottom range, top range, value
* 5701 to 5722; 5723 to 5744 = 1.02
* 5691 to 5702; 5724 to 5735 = 0.99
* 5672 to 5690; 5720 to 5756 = 0.99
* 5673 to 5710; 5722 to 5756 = 0.99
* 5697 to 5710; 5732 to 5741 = 1.01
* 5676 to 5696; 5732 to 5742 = 1.02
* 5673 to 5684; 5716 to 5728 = 0.97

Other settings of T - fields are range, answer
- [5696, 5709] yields 19.5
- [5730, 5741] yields 19.4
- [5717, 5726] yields 18.7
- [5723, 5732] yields 19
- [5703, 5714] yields 19.2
